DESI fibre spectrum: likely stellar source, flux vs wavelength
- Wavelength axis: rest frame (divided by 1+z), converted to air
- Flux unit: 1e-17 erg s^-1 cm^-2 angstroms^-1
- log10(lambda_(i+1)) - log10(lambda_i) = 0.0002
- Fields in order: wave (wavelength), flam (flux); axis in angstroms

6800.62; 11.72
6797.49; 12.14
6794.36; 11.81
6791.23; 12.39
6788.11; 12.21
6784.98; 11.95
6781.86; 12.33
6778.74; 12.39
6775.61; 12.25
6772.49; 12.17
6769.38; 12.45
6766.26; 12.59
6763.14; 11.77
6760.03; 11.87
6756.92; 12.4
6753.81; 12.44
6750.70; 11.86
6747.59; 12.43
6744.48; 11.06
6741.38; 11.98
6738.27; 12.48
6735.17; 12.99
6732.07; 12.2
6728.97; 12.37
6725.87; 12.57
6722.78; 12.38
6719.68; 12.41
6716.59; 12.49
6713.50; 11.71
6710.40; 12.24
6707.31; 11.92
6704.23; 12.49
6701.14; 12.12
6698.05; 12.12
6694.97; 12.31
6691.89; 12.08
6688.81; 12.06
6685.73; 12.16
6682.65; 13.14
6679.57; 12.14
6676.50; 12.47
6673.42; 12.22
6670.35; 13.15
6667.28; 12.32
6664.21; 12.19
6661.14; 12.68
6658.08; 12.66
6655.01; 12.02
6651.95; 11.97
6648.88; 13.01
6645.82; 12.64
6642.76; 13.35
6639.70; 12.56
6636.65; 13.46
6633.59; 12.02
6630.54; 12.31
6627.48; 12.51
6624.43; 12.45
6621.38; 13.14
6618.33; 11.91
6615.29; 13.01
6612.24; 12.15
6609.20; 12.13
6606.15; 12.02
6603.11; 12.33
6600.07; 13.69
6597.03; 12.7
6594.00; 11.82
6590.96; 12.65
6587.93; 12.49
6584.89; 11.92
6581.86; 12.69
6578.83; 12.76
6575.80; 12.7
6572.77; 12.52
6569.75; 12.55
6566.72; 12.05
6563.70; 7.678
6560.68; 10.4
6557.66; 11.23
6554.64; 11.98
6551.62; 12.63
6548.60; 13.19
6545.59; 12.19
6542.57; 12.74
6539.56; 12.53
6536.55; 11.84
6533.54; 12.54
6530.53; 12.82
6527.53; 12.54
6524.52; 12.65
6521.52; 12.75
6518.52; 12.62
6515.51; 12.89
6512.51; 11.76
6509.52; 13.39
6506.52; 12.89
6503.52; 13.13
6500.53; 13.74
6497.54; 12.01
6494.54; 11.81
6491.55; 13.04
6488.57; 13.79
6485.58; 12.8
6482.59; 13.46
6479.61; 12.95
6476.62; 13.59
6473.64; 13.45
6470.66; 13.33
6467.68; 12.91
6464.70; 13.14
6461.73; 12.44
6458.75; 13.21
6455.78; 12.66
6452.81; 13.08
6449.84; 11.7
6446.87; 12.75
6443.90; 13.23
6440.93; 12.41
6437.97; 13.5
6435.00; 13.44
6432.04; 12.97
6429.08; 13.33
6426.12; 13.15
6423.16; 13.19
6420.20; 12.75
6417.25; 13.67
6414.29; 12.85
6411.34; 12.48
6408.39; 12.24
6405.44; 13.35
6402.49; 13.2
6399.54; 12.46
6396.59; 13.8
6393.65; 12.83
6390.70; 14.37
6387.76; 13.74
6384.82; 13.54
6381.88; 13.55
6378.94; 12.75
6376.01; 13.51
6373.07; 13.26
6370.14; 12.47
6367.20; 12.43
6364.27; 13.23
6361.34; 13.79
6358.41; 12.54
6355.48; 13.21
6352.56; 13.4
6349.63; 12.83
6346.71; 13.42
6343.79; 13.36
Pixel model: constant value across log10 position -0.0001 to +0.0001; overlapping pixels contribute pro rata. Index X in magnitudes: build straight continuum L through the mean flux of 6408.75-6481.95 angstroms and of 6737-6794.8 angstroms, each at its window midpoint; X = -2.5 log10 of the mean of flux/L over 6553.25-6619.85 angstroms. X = 0.05 mag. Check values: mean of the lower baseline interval 13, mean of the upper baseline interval 12.2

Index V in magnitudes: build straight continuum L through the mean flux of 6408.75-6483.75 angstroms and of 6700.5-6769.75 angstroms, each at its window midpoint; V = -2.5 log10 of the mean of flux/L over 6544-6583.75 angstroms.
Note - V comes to 0.07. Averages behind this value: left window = 13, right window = 12.2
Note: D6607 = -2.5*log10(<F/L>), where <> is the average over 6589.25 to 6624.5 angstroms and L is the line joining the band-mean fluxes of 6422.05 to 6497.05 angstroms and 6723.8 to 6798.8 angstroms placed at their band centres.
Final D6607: 0.01 mag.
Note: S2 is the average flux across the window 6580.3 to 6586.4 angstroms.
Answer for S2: 12.3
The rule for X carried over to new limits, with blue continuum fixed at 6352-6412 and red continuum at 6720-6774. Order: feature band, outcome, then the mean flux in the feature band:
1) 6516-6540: 0.020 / 12.6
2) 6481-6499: 0.006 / 12.8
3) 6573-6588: 0.013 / 12.5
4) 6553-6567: 0.201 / 10.6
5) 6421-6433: -0.008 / 13.1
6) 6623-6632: 0.011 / 12.4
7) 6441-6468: 0.017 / 12.8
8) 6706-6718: 0.022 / 12.1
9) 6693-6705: 0.011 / 12.2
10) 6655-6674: -0.006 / 12.5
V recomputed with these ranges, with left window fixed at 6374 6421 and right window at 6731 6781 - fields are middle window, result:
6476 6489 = -0.024 mag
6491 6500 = 0.049 mag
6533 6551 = 0.025 mag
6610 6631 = 0.008 mag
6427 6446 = -0.003 mag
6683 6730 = 0.008 mag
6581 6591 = 0.025 mag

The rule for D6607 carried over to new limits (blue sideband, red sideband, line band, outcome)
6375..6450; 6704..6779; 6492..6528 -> 0.014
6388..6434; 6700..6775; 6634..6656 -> -0.018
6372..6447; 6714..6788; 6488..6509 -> 0.003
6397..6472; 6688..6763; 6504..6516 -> 0.000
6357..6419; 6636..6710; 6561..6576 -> 0.126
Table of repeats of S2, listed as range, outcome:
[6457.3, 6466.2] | 12.9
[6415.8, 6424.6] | 13.2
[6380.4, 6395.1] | 13.6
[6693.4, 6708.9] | 12.2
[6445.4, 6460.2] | 12.7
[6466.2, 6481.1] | 13.2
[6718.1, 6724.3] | 12.4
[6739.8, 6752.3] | 11.8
